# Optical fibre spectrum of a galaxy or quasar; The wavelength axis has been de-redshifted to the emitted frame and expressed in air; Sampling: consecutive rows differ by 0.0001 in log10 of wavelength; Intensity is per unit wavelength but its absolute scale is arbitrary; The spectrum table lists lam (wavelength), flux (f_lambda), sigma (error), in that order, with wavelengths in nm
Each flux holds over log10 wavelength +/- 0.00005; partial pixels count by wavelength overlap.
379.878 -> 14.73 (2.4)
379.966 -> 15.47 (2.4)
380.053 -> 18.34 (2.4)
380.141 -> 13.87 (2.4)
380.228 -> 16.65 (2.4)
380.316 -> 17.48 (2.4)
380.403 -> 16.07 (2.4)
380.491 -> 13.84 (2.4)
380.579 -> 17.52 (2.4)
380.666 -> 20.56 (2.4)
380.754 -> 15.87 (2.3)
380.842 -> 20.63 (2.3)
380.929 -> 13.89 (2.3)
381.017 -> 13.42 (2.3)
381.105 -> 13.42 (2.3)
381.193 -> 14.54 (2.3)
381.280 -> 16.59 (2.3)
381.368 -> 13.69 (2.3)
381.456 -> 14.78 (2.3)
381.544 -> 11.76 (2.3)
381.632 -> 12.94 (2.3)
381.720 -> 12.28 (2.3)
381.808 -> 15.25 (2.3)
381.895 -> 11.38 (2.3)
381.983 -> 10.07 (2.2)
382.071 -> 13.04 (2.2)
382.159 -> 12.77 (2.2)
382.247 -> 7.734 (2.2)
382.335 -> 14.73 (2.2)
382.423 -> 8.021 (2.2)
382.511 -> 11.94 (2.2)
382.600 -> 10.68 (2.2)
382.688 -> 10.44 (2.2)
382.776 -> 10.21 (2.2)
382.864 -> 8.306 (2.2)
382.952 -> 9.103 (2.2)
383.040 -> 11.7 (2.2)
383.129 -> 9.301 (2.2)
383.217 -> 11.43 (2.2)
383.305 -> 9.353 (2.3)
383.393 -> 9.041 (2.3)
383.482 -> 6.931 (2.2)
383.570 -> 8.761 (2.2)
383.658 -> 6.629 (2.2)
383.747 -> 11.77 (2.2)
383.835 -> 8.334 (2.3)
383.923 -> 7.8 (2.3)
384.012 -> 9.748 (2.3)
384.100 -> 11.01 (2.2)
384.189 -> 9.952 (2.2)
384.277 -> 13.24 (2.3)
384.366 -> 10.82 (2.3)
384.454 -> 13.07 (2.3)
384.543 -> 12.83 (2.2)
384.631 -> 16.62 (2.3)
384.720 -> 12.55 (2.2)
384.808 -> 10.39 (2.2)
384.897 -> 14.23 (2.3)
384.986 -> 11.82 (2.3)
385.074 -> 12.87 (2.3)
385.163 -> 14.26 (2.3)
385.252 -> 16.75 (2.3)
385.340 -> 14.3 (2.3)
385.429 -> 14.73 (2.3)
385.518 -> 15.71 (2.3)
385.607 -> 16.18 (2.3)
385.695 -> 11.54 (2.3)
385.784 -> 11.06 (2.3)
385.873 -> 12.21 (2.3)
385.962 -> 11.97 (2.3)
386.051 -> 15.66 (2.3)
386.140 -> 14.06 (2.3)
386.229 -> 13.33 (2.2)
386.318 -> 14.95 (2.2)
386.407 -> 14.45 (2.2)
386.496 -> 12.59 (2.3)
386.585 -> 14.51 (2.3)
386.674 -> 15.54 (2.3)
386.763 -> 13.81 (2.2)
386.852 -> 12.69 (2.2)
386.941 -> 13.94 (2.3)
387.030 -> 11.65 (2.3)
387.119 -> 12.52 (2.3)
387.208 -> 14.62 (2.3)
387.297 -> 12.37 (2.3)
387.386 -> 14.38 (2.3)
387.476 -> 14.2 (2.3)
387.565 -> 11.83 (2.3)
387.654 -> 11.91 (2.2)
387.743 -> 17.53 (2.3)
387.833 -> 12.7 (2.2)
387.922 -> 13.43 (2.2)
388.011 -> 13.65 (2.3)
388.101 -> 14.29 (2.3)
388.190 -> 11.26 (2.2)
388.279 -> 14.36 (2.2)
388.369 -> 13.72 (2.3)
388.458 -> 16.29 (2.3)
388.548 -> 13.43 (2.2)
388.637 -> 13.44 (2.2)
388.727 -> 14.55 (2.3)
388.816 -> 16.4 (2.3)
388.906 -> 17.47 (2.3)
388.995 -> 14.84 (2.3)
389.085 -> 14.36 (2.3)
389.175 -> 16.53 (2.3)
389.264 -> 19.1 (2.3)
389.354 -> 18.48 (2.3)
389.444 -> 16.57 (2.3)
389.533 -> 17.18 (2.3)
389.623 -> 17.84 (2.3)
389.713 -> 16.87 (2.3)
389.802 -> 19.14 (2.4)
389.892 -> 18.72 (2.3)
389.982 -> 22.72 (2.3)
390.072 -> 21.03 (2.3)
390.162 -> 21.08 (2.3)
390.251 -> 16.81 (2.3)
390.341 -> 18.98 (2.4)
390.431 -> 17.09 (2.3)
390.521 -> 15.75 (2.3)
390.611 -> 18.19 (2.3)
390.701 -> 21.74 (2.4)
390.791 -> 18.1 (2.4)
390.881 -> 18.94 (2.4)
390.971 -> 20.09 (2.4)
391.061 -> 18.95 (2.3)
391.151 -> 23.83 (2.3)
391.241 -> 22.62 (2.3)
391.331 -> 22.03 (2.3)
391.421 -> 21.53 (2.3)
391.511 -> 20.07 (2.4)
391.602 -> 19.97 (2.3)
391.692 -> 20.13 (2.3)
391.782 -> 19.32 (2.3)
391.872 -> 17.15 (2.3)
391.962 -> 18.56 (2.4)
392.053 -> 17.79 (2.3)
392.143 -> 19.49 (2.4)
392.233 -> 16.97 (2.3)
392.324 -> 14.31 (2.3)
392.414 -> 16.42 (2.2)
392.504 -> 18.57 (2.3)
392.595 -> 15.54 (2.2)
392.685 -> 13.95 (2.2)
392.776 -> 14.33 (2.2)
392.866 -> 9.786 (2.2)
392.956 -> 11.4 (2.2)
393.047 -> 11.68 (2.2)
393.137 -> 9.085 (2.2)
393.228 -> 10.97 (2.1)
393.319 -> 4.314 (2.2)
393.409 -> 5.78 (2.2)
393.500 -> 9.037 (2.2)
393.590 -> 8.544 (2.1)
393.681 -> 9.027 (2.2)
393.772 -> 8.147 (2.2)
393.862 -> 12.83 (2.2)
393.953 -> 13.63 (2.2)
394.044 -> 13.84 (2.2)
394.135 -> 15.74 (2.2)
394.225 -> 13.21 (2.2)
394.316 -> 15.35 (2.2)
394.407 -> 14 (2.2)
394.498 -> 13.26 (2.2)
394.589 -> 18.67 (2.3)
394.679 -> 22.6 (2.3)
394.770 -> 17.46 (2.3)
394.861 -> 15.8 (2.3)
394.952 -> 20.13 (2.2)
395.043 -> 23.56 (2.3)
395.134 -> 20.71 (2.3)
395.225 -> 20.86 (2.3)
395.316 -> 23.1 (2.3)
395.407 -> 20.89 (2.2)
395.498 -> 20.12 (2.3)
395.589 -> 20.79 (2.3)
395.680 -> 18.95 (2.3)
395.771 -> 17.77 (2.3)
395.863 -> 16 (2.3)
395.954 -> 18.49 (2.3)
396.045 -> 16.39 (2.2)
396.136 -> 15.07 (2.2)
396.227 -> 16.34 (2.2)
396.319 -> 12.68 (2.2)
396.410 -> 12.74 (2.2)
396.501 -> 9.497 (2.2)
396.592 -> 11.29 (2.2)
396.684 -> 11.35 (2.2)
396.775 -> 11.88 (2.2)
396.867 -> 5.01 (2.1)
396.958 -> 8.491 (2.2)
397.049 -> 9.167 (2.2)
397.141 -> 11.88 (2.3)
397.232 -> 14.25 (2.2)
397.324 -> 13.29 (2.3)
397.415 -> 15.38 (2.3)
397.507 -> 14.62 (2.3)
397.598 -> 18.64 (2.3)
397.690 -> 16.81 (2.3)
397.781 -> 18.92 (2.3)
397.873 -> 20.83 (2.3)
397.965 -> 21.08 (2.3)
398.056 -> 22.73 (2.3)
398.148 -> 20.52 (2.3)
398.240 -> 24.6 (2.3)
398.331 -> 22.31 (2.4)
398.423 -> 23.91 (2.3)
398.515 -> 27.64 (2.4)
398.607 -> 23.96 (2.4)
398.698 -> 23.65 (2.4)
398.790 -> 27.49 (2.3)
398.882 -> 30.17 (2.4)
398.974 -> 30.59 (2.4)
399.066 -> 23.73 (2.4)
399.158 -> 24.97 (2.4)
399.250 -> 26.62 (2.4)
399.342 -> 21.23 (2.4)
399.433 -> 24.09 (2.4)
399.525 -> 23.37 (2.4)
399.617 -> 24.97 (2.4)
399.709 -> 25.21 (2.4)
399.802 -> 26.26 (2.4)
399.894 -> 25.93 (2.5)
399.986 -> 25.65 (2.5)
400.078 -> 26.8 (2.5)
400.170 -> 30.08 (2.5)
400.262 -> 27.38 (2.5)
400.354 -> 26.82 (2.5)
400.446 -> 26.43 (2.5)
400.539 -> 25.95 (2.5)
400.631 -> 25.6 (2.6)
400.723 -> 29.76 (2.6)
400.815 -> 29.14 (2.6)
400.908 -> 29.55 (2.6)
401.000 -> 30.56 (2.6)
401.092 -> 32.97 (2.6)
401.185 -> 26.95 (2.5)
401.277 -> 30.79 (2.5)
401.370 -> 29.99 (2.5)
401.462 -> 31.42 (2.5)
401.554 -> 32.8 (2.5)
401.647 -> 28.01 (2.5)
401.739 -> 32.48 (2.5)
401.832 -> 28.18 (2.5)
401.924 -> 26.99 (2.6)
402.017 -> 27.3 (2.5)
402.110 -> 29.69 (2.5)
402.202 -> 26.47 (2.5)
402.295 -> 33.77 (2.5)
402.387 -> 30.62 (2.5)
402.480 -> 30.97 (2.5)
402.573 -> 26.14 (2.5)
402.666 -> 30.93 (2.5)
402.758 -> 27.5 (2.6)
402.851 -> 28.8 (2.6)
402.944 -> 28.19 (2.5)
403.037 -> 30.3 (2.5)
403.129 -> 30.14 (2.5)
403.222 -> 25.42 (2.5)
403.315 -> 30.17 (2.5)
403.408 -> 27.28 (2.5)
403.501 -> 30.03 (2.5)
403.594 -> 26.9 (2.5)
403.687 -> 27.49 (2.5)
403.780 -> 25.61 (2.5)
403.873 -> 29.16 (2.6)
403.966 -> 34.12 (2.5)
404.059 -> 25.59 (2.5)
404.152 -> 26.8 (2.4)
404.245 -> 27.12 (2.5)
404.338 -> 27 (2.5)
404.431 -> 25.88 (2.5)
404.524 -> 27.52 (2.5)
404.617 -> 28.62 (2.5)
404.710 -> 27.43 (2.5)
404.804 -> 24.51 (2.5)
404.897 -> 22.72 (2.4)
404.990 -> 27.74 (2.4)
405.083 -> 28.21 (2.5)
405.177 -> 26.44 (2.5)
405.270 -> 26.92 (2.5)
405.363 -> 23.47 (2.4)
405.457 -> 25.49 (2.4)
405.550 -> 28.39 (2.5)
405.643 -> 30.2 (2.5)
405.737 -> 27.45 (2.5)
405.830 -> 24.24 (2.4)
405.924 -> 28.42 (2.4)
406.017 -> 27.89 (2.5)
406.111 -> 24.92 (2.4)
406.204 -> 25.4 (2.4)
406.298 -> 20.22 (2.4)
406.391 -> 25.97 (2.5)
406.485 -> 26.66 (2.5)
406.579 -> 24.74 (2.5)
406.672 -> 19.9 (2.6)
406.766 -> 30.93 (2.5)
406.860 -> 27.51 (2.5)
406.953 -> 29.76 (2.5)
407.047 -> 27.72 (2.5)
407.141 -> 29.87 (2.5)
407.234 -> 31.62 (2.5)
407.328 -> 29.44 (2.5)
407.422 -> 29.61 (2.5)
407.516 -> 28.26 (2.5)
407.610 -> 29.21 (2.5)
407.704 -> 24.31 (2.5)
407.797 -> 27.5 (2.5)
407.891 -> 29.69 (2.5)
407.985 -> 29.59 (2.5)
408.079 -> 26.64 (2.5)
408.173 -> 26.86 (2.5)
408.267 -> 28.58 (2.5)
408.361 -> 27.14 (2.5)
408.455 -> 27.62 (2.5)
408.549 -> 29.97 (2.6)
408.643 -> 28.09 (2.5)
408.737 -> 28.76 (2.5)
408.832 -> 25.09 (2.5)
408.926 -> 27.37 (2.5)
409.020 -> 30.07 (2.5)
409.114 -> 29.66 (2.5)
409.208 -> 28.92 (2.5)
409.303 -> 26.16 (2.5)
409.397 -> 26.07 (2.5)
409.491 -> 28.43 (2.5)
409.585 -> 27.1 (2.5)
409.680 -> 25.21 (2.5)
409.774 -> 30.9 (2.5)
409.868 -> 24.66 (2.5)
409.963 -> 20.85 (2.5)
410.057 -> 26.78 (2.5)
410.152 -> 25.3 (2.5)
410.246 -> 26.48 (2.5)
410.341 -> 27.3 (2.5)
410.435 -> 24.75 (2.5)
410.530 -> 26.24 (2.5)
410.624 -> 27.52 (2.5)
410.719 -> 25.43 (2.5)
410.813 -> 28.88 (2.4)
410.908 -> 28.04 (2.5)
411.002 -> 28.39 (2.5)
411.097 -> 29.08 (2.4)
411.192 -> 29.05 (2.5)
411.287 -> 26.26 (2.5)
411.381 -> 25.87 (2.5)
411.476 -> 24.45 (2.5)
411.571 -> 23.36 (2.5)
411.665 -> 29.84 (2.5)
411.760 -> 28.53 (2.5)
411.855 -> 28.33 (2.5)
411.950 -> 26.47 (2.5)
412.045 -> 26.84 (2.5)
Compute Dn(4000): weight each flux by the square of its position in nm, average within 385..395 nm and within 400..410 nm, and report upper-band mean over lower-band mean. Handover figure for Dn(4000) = 1.95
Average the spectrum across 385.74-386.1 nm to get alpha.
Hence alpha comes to 12.7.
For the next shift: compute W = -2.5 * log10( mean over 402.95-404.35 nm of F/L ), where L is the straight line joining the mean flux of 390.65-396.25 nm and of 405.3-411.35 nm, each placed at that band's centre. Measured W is -0.18 mag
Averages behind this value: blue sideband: 16.5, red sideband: 27.2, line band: 28.2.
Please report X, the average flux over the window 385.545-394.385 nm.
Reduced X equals 15.3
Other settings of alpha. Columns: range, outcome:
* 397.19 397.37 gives 13.8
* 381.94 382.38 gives 11.7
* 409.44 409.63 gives 27.8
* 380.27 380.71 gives 17.1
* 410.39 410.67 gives 26.2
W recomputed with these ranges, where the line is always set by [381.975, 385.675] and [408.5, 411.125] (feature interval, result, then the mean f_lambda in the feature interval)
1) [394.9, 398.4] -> 0.14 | 16.8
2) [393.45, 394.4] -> 0.42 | 12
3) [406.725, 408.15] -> -0.12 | 28.7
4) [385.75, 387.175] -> -0.04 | 13.5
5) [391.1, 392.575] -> -0.18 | 19.2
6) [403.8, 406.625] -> -0.10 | 26.6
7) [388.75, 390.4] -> -0.20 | 18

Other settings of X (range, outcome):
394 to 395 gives 16.4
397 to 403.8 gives 25.8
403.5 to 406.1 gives 27.1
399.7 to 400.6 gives 26.7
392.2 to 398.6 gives 15.5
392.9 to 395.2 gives 13.6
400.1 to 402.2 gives 29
